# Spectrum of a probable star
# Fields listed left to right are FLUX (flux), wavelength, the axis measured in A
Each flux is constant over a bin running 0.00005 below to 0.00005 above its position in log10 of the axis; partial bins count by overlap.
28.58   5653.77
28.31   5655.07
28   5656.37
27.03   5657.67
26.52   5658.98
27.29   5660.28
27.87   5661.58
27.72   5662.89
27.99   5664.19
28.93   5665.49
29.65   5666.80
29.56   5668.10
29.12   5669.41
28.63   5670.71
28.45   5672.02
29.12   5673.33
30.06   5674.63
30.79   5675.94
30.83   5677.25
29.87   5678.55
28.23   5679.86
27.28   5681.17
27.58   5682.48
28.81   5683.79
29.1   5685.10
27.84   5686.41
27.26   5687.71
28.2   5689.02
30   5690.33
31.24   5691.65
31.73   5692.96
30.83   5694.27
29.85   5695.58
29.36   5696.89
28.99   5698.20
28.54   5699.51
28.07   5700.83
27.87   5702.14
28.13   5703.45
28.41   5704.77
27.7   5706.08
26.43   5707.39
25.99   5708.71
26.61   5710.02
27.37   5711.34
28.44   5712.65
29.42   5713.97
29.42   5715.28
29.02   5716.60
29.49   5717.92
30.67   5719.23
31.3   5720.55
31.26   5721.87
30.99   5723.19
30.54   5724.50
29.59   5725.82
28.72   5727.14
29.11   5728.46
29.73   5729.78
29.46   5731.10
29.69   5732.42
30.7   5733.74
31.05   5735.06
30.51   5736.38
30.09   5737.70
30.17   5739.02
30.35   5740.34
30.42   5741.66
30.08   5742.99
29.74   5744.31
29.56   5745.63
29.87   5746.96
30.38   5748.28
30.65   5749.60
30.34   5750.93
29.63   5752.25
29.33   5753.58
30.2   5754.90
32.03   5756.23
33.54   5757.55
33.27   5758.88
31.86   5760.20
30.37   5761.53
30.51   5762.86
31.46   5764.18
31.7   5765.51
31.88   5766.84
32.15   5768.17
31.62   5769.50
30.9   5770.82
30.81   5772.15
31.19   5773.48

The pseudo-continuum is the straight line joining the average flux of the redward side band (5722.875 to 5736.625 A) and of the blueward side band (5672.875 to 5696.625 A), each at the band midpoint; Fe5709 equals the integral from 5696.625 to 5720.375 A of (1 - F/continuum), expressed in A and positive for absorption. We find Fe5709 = 1.1 A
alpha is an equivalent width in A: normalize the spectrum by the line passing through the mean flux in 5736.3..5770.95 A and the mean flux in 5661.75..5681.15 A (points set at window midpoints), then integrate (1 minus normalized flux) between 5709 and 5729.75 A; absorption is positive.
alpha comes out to 0.5 A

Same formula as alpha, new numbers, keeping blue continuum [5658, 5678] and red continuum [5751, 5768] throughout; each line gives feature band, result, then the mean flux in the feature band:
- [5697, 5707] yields 0.5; 28.3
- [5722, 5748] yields 0.5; 30.1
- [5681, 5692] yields 0.3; 28.6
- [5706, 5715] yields 0.7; 27.5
